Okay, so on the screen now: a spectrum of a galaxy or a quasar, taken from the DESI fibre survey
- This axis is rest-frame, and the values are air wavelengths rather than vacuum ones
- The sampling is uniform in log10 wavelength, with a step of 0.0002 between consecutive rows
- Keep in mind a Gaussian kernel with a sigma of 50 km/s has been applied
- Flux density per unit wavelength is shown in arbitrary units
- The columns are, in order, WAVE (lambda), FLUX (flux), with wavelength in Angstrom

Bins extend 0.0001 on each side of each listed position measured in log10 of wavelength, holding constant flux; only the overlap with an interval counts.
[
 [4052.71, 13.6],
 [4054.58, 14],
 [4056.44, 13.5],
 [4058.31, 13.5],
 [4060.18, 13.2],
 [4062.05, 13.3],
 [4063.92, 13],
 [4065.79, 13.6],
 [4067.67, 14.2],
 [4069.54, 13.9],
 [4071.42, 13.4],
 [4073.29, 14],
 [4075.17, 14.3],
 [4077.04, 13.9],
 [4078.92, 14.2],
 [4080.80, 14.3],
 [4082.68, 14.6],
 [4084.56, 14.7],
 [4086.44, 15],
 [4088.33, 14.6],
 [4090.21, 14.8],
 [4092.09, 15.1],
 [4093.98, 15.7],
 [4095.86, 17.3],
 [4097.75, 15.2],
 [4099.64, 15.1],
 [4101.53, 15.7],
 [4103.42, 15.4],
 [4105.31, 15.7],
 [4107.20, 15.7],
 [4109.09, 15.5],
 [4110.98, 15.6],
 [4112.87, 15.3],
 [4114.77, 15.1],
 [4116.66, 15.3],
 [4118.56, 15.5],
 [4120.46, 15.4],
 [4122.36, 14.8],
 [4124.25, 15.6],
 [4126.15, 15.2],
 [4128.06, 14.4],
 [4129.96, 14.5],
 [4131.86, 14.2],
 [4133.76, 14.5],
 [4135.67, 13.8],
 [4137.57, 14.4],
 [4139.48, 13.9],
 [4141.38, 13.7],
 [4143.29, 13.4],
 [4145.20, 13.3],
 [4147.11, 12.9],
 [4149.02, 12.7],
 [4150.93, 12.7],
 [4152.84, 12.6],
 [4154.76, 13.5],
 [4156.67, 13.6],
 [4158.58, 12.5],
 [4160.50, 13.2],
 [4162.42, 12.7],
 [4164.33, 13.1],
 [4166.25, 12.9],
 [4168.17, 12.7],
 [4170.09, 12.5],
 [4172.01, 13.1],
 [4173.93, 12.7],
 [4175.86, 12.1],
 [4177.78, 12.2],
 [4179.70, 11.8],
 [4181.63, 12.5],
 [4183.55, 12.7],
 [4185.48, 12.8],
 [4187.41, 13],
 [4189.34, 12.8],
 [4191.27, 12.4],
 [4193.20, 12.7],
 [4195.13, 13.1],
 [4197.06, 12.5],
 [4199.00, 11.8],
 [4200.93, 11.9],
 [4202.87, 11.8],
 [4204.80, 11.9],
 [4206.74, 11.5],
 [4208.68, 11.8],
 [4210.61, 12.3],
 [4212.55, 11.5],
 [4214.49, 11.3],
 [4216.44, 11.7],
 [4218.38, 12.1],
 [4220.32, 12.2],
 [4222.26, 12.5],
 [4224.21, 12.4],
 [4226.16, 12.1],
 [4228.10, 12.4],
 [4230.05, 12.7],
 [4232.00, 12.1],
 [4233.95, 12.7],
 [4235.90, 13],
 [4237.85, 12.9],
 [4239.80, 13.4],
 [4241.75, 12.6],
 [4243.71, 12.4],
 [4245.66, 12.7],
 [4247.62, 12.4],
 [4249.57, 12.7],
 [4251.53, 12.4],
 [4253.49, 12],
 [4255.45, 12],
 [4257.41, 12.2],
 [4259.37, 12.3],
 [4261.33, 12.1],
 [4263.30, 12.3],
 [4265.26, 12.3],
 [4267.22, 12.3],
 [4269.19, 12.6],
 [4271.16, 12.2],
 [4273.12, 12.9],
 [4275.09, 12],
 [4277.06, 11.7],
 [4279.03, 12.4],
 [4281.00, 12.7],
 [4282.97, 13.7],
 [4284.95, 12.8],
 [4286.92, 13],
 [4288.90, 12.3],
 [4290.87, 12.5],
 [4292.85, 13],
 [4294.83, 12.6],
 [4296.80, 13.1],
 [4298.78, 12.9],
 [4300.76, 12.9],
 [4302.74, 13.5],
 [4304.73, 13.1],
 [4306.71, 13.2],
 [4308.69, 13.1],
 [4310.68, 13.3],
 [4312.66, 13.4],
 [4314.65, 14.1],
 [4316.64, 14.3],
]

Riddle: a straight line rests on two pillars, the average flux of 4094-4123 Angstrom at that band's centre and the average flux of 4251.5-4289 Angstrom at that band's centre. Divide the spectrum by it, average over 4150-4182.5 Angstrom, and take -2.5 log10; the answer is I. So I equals 0.13 mag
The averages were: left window 15.5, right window 12.4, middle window 12.7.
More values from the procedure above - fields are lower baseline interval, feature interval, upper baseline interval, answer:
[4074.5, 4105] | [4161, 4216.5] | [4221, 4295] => 0.100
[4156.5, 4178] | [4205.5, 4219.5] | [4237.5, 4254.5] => 0.082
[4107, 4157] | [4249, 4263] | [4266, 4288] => 0.052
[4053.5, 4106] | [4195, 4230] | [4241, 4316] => 0.106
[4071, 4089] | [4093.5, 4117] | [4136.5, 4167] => -0.123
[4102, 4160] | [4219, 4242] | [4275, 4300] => 0.060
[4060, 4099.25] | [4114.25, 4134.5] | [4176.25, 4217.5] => -0.105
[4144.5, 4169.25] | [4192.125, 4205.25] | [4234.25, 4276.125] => 0.042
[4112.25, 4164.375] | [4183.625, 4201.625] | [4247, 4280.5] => 0.058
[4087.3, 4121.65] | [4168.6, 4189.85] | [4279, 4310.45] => 0.153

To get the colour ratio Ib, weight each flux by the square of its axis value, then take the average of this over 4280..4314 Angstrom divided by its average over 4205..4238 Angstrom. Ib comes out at 1.11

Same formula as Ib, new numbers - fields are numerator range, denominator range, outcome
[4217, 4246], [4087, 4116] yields 0.86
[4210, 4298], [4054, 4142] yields 0.92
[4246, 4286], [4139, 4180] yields 1.01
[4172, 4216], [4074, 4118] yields 0.85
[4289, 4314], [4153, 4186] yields 1.09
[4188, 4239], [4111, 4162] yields 0.90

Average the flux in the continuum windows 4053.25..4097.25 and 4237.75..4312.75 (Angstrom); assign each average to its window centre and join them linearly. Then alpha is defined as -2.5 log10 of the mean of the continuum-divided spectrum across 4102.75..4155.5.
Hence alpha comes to -0.046 mag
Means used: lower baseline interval 14.3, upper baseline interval 12.7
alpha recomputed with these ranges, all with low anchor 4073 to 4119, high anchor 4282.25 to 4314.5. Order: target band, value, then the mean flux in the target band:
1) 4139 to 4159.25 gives 0.11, 13.2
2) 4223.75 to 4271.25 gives 0.09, 12.5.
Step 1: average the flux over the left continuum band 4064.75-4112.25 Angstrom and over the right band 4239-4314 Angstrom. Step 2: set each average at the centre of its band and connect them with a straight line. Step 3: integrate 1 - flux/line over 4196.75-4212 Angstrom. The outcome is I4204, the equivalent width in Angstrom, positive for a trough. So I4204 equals 1.8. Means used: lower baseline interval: 14.9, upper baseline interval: 12.7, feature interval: 11.9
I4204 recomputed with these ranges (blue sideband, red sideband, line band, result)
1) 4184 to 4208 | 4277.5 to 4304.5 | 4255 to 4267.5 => 0.5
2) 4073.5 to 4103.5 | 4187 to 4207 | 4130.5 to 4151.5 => 0.1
